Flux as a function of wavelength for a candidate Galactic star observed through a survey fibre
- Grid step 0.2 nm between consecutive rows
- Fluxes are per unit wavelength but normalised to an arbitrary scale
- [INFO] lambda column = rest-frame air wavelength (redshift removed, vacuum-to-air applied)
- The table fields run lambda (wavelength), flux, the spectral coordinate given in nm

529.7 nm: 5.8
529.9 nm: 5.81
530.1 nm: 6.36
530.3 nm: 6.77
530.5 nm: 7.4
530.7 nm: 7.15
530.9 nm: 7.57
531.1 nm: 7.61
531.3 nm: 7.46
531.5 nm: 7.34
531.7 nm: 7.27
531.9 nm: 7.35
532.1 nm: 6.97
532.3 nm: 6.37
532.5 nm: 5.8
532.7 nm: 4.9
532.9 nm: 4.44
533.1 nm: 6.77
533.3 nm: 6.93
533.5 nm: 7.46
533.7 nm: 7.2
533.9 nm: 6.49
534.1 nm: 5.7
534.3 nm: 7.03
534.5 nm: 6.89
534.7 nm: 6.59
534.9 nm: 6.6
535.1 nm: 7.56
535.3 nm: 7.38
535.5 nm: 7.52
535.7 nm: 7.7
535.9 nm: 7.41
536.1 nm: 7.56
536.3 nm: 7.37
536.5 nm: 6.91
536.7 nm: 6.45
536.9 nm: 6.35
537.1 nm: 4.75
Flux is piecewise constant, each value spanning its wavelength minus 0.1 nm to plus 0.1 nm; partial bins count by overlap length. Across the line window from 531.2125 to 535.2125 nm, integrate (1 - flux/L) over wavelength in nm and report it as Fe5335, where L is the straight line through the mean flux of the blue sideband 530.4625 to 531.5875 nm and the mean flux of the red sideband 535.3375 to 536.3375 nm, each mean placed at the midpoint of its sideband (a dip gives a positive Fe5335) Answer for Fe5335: 0.43 nm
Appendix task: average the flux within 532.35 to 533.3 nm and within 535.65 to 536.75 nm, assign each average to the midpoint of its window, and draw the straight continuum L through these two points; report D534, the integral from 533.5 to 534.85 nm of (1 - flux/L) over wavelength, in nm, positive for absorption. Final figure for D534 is -0.088 nm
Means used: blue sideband 5.68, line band 6.71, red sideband 7.25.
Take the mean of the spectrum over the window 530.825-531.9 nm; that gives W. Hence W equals 7.44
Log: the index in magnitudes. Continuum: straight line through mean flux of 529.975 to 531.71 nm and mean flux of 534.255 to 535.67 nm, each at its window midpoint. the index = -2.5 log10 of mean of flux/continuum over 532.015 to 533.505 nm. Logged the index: 0.17 mag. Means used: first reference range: 7.19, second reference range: 7.11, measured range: 6.12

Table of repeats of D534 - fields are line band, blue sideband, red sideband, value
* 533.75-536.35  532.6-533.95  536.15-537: -0.19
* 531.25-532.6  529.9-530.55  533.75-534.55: -0.06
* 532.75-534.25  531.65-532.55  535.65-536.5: 0.13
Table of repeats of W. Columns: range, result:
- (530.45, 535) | 6.74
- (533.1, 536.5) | 7.07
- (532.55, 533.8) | 6.26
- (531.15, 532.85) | 6.64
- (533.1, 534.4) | 6.8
